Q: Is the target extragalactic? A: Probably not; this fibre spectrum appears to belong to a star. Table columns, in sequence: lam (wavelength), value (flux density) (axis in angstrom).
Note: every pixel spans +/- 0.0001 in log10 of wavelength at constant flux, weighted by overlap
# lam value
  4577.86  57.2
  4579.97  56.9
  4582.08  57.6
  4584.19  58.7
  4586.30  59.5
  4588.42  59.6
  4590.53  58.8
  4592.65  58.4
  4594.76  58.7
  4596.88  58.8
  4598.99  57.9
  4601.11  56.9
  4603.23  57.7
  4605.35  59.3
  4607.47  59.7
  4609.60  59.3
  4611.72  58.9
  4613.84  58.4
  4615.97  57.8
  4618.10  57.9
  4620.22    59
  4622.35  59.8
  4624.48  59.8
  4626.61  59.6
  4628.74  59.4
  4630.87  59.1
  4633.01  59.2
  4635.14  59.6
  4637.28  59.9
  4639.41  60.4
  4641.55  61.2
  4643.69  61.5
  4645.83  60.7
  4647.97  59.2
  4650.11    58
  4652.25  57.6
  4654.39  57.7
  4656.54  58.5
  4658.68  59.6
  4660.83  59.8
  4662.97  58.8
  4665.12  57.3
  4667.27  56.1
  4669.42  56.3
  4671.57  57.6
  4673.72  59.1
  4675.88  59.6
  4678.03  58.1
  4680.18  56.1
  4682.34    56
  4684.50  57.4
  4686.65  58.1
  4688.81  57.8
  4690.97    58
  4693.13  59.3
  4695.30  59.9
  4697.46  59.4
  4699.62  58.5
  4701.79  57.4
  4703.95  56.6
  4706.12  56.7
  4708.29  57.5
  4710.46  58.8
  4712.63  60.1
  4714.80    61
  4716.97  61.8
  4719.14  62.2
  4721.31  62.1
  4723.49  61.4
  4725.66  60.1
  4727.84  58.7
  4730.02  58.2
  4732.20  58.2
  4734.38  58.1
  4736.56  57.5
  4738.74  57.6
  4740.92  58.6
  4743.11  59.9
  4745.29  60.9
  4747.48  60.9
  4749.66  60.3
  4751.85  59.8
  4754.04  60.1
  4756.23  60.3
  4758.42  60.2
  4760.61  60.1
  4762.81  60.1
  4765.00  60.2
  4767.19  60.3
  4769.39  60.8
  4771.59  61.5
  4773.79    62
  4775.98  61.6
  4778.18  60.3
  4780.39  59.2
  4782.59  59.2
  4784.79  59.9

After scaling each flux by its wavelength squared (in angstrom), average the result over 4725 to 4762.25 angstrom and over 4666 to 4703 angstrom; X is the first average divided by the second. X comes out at 1.05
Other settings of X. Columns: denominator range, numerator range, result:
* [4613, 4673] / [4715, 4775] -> 1.07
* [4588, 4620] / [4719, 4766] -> 1.08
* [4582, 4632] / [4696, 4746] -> 1.06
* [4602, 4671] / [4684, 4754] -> 1.04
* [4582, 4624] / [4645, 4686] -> 1.02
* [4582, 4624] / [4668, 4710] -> 1.02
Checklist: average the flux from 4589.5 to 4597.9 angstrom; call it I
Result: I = 58.6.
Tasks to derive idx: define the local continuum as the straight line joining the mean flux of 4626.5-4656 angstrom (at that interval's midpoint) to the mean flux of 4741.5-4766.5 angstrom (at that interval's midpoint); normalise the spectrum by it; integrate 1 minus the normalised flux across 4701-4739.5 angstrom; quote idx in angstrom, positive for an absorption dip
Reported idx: 0.55 angstrom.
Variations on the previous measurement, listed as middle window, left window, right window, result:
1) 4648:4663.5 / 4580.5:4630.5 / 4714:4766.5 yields 0.15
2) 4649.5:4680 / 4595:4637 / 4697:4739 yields 0.46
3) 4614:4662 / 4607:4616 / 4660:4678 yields -0.68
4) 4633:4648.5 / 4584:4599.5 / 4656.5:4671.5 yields -0.54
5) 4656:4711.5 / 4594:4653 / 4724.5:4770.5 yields 1.25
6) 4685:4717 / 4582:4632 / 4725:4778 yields 0.47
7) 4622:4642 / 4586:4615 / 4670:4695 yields -0.47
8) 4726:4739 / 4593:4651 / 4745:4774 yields 0.44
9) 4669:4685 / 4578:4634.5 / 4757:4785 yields 0.50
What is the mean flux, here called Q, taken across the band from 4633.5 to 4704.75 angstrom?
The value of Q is 58.5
